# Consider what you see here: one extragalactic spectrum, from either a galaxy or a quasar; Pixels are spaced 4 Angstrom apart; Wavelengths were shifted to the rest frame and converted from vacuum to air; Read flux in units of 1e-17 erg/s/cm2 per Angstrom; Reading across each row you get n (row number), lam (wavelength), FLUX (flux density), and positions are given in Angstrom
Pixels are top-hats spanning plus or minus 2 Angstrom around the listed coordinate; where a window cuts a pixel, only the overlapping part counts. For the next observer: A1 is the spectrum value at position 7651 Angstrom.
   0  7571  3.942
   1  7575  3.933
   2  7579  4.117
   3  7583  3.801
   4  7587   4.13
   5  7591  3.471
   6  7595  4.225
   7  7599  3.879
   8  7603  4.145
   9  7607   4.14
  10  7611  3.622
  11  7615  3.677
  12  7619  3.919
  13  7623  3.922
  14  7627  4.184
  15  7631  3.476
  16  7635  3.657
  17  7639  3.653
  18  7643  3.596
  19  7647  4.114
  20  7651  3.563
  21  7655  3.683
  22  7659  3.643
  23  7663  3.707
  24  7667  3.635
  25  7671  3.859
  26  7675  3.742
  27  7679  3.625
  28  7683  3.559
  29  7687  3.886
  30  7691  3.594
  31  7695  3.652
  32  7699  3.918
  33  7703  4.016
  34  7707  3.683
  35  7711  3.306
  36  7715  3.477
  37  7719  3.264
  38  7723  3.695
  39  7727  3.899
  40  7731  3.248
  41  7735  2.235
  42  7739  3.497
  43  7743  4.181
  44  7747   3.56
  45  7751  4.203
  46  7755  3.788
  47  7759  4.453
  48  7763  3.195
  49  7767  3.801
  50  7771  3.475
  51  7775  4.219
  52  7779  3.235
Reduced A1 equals 3.563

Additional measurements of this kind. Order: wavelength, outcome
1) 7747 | 3.56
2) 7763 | 3.195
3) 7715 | 3.477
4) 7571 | 3.942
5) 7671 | 3.859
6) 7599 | 3.879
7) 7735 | 2.235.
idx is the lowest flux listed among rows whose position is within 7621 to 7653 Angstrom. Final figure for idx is 3.476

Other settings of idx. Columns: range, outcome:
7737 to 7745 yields 3.497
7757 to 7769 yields 3.195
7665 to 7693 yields 3.559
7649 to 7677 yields 3.563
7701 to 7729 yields 3.264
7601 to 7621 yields 3.622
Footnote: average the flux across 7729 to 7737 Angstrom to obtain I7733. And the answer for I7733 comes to 2.74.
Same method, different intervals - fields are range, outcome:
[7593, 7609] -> 4.1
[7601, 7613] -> 3.97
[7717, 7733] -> 3.53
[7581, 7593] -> 3.8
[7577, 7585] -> 3.96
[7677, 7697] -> 3.66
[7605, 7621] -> 3.84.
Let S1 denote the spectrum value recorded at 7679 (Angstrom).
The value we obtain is 3.625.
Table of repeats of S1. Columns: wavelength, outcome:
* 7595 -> 4.225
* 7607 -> 4.14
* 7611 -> 3.622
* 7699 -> 3.918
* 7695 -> 3.652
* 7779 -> 3.235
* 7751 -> 4.203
